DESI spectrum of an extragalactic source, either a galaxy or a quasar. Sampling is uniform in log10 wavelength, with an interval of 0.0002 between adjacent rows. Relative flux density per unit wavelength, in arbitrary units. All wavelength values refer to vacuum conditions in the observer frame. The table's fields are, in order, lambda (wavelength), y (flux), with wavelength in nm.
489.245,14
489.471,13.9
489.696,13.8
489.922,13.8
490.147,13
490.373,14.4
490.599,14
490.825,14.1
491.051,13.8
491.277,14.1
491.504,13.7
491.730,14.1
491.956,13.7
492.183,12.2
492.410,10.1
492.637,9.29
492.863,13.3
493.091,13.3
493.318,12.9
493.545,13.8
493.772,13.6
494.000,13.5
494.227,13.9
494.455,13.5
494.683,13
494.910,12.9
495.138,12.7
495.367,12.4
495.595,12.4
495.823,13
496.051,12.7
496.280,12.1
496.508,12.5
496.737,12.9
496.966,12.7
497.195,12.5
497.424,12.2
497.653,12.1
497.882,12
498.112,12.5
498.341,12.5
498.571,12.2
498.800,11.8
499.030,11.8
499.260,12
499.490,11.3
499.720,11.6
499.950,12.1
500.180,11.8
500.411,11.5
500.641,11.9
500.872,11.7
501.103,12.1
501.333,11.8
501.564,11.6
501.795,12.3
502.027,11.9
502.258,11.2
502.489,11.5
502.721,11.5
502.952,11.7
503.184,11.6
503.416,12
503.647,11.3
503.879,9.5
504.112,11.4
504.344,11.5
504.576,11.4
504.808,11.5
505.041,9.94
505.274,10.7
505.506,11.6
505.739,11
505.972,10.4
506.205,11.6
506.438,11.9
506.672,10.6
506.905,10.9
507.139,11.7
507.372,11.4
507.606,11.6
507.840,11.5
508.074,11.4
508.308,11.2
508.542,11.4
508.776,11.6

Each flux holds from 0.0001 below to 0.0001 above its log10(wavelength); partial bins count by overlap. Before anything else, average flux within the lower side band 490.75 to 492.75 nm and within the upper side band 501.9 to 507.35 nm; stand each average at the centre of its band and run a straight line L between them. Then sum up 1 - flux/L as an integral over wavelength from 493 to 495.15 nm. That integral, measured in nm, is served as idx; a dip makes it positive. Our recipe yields -0.15 nm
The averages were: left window 12.8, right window 11.2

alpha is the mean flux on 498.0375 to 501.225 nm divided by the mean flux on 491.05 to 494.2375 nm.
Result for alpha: 0.92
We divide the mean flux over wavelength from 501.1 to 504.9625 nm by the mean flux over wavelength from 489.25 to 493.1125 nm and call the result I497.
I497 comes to 0.9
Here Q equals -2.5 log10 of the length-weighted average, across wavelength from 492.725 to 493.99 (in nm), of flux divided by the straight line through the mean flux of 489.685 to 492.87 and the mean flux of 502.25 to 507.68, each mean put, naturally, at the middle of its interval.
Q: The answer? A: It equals -0.04 mag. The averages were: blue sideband 13.1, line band 13.3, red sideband 11.2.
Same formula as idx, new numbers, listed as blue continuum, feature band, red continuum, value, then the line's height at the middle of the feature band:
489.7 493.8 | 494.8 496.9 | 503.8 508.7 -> 0.00 nm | 12.6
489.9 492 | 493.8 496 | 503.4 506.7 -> 0.01 nm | 13.1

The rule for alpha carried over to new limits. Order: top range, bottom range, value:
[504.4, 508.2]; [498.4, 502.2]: 0.95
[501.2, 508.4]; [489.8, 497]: 0.87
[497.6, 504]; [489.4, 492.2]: 0.85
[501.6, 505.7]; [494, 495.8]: 0.87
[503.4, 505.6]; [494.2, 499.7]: 0.89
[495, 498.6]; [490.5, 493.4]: 0.96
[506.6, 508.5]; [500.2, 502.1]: 0.96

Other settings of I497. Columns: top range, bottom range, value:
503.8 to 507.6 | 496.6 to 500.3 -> 0.92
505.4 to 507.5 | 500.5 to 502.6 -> 0.95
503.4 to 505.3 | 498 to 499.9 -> 0.92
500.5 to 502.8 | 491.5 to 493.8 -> 0.93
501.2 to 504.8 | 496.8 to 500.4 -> 0.95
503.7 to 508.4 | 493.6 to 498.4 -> 0.87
